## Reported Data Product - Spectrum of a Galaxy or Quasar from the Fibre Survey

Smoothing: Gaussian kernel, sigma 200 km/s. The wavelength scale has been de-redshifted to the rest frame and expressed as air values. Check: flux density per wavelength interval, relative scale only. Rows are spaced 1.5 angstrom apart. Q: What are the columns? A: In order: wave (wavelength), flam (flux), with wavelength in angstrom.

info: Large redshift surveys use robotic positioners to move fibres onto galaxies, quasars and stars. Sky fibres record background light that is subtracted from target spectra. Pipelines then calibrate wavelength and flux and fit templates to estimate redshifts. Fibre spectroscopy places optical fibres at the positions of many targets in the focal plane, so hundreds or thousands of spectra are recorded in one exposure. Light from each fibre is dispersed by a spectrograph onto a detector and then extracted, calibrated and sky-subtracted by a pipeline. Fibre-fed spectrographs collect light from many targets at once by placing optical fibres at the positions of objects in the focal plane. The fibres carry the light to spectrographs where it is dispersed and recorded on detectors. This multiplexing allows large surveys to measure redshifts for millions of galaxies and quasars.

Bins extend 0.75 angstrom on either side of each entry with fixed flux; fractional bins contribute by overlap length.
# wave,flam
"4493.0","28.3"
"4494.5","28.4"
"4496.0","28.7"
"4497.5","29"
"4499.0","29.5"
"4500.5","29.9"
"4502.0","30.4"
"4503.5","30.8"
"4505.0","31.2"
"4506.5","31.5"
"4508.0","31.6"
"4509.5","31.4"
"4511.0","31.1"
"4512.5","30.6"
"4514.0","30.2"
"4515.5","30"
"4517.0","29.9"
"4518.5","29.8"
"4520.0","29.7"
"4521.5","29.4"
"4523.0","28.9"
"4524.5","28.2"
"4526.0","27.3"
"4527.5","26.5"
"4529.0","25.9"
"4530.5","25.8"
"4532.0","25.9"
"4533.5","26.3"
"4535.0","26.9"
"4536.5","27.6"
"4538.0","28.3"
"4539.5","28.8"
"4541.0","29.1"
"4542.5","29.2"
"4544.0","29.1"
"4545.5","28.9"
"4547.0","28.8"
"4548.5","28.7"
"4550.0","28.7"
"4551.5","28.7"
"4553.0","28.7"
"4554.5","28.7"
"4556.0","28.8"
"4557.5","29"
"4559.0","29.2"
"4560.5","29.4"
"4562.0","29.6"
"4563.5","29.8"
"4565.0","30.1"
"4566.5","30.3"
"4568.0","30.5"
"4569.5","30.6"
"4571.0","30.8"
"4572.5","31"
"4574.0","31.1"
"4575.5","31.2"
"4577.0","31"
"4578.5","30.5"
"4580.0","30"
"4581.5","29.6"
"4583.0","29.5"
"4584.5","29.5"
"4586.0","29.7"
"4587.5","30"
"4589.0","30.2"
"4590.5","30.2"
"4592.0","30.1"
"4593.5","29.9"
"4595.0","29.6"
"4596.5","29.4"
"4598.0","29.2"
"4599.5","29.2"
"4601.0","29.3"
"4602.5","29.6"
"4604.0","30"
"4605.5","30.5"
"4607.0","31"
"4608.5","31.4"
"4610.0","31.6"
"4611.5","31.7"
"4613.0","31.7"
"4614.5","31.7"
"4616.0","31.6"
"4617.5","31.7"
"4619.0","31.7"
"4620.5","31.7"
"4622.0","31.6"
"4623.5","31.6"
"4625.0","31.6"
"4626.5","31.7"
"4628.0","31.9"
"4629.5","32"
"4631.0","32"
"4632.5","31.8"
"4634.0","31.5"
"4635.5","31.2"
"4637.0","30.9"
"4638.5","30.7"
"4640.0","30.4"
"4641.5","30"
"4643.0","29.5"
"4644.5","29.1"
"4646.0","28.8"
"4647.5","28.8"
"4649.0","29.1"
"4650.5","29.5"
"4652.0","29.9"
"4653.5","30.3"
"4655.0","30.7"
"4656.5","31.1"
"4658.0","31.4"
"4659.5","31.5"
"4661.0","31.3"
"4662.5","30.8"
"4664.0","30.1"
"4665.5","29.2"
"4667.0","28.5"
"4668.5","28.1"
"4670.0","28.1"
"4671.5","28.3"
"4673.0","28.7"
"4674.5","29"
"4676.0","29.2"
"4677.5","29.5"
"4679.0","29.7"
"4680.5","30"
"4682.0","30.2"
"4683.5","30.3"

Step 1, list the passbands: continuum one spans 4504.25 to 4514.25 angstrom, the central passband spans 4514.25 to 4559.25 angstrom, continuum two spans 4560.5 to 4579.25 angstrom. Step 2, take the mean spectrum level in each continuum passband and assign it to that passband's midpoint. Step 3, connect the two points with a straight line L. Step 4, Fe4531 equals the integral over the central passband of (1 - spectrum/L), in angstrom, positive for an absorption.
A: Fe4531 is 3.60 angstrom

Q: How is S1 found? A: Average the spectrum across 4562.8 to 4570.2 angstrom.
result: 30.3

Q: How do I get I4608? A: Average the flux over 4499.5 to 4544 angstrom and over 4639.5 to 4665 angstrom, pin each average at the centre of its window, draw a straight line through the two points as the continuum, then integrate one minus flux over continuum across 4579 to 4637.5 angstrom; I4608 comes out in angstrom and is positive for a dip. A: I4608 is -1.9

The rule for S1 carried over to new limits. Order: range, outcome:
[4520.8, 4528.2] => 28.1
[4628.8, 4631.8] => 32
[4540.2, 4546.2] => 29.1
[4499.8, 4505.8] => 30.6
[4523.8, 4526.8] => 27.7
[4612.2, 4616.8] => 31.7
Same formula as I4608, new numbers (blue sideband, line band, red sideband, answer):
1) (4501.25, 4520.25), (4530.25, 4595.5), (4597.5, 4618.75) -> 2.9 angstrom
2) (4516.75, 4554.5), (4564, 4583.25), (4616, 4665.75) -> -0.9 angstrom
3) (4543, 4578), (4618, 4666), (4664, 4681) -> -2.6 angstrom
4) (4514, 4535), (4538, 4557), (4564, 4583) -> 0.2 angstrom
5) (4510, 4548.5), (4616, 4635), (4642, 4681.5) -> -1.6 angstrom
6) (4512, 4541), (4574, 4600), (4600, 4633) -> 0.3 angstrom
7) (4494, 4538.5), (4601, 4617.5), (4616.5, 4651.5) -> -0.3 angstrom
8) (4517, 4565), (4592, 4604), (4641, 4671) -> -0.2 angstrom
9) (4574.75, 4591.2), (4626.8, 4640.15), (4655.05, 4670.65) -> -0.6 angstrom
